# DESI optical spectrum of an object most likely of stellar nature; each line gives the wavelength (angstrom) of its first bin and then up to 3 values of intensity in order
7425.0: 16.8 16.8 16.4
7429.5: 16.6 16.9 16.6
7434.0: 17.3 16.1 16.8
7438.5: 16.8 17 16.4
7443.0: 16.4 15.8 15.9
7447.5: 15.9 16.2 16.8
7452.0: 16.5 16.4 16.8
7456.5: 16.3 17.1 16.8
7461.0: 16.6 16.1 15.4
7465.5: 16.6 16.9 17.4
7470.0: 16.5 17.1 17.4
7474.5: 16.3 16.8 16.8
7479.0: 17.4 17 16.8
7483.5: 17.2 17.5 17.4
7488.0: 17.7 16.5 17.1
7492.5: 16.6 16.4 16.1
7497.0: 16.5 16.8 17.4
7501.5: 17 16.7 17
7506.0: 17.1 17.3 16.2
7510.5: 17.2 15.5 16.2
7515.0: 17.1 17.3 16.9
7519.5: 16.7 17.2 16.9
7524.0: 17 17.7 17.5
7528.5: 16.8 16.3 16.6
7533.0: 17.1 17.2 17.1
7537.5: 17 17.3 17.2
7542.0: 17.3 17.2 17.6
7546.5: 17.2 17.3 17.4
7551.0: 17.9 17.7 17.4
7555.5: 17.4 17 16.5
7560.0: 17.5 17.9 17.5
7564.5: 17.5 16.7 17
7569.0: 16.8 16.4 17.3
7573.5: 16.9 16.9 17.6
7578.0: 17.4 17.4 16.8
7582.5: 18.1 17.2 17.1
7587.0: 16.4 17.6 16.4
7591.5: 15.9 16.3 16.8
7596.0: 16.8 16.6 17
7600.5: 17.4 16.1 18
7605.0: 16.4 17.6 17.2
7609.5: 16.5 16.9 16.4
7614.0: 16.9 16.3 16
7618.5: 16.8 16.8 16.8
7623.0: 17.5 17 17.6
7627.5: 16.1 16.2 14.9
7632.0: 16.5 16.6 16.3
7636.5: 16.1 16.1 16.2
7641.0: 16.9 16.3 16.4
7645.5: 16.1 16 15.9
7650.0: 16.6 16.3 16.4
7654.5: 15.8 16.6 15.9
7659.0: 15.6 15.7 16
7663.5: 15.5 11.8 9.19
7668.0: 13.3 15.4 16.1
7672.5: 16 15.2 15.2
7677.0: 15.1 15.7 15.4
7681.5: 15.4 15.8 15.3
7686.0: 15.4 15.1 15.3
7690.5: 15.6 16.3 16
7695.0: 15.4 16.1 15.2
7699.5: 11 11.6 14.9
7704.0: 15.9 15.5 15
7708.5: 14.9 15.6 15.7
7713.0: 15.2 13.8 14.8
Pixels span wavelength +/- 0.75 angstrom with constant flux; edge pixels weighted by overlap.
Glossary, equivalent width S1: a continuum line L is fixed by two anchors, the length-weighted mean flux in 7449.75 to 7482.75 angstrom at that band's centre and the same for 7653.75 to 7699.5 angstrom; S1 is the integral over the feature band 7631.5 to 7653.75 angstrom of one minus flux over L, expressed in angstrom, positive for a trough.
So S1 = -1.3 angstrom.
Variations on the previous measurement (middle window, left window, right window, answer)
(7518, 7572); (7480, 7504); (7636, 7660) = -1.6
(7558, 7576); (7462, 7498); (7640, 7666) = -0.9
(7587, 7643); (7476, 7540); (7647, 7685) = -3.0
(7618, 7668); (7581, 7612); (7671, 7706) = 0.4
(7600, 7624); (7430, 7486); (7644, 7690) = -1.8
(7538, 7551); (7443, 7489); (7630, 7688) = -0.9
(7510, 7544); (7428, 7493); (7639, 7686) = -1.4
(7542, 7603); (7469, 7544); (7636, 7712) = -3.0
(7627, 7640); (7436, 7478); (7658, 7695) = -0.6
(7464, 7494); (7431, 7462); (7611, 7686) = -1.0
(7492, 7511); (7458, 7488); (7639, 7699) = -0.1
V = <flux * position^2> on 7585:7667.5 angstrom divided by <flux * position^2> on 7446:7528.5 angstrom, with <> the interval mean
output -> 1.00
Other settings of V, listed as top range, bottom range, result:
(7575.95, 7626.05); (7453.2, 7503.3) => 1.04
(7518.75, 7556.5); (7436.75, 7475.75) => 1.06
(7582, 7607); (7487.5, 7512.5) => 1.03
